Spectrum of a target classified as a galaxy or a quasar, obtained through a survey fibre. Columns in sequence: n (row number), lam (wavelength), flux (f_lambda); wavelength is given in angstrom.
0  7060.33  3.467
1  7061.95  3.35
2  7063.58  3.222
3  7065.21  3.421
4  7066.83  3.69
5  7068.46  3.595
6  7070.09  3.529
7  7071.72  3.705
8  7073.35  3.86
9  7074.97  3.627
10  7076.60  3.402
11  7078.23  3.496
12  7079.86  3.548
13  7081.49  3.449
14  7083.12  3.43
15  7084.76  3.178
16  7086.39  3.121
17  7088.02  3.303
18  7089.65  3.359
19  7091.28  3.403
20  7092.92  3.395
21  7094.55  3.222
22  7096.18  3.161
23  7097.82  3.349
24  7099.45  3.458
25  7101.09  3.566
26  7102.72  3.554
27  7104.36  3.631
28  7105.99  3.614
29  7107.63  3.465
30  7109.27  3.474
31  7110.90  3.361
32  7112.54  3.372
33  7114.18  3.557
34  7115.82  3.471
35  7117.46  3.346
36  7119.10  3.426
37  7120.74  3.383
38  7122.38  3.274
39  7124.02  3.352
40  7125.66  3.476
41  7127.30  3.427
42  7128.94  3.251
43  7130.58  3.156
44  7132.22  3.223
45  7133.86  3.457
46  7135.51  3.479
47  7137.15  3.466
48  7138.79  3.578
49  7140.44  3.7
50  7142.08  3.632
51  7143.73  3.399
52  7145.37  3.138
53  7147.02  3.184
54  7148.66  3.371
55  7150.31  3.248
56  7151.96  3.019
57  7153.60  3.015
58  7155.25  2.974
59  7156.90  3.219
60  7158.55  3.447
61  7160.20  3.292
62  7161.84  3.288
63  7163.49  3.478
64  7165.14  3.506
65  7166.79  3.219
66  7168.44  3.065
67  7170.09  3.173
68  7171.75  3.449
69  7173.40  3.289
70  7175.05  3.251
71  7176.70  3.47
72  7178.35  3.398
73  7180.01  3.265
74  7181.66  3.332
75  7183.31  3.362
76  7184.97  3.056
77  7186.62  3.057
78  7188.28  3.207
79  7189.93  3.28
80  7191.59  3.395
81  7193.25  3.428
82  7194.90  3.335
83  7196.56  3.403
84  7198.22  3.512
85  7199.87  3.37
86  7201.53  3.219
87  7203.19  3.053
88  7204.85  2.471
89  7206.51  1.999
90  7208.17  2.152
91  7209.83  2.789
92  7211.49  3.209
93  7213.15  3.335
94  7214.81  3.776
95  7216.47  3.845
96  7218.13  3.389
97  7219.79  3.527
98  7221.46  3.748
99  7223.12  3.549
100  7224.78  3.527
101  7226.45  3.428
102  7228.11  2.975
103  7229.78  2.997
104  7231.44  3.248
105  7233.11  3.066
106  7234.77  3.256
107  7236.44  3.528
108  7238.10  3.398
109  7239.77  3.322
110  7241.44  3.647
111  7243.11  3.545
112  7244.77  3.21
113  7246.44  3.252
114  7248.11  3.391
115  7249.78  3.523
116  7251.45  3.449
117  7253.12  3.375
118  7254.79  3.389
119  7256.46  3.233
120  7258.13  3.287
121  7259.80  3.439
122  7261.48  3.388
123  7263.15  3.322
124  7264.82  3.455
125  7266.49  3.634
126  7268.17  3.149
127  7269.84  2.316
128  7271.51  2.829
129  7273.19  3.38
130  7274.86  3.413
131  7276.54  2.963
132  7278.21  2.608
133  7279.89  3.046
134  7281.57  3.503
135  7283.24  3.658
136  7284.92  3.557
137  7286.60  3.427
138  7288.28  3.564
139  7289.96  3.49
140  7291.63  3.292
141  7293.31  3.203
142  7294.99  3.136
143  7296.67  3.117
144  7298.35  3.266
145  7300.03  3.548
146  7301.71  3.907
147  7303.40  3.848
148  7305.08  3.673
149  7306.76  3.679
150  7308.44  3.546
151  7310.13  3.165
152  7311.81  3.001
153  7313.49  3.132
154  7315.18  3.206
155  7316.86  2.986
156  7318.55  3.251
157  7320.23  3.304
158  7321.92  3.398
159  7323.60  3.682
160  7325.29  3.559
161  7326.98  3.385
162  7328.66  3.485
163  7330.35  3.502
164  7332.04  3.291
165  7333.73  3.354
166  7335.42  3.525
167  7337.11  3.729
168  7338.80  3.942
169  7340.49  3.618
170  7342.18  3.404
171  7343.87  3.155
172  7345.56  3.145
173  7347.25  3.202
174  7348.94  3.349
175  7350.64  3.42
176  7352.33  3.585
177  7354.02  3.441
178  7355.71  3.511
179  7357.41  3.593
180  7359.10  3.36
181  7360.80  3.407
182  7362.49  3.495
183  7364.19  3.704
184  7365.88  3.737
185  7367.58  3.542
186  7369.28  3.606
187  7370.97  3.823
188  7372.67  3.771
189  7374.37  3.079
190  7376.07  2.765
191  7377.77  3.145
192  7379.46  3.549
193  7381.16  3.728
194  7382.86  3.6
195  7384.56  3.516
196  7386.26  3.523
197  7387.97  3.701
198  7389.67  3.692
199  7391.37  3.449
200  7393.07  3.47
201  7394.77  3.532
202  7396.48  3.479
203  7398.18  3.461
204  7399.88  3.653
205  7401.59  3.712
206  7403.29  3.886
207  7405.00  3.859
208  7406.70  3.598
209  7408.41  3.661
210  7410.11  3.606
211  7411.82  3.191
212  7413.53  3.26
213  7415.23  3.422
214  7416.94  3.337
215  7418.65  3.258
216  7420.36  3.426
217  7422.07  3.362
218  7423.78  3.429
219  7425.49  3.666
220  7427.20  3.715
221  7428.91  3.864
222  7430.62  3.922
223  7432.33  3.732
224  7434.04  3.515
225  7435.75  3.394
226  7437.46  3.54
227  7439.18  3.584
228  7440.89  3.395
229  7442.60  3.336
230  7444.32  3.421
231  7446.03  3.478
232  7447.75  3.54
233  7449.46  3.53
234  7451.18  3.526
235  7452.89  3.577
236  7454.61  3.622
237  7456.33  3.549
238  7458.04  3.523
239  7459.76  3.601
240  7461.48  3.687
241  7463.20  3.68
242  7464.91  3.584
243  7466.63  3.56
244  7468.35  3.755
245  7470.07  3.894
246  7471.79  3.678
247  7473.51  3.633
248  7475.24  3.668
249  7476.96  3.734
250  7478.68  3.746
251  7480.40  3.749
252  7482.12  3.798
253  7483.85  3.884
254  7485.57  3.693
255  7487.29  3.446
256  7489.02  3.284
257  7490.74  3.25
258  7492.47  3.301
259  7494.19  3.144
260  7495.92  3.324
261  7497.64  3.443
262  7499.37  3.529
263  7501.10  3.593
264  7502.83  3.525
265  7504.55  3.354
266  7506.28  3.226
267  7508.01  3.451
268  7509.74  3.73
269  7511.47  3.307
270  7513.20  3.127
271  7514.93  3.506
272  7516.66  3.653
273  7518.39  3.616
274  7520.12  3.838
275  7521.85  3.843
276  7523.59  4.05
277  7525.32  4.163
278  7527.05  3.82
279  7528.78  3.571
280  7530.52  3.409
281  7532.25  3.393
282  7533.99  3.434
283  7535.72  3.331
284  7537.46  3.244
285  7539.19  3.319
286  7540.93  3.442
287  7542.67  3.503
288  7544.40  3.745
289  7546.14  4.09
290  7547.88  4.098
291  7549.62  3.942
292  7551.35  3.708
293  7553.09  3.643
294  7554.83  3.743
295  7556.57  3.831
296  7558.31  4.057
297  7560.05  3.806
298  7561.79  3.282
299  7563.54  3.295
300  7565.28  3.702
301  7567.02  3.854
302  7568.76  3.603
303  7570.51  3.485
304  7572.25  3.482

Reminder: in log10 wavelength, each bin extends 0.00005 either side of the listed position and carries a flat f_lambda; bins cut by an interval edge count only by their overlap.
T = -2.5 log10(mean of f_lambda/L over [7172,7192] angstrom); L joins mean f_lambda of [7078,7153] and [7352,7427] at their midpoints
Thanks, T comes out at 0.044 mag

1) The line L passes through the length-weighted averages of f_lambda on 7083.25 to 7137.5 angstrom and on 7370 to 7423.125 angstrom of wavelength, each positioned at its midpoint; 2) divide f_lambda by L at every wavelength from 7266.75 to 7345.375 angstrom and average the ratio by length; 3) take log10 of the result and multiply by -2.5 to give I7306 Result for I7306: 0.04 mag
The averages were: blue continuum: 3.39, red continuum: 3.5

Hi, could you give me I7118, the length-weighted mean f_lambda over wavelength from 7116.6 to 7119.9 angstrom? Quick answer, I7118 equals 3.38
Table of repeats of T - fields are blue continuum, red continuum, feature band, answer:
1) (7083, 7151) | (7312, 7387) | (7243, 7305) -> 0.03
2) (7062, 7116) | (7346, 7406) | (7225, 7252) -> 0.05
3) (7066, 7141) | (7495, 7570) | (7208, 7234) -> 0.06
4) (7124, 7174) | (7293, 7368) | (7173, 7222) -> 0.04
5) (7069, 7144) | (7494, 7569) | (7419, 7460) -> 0.01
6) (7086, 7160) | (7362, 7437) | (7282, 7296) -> 0.02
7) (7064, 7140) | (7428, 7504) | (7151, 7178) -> 0.06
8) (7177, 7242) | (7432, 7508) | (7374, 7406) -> -0.02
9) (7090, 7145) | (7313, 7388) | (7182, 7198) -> 0.05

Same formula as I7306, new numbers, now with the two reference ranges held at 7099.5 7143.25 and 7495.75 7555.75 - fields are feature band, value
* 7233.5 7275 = 0.06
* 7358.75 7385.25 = 0.01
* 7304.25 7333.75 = 0.05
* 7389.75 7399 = 0.02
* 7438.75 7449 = 0.03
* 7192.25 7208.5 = 0.15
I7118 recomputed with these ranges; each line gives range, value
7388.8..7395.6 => 3.54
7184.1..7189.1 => 3.1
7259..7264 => 3.38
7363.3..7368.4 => 3.66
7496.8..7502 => 3.52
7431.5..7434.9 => 3.63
